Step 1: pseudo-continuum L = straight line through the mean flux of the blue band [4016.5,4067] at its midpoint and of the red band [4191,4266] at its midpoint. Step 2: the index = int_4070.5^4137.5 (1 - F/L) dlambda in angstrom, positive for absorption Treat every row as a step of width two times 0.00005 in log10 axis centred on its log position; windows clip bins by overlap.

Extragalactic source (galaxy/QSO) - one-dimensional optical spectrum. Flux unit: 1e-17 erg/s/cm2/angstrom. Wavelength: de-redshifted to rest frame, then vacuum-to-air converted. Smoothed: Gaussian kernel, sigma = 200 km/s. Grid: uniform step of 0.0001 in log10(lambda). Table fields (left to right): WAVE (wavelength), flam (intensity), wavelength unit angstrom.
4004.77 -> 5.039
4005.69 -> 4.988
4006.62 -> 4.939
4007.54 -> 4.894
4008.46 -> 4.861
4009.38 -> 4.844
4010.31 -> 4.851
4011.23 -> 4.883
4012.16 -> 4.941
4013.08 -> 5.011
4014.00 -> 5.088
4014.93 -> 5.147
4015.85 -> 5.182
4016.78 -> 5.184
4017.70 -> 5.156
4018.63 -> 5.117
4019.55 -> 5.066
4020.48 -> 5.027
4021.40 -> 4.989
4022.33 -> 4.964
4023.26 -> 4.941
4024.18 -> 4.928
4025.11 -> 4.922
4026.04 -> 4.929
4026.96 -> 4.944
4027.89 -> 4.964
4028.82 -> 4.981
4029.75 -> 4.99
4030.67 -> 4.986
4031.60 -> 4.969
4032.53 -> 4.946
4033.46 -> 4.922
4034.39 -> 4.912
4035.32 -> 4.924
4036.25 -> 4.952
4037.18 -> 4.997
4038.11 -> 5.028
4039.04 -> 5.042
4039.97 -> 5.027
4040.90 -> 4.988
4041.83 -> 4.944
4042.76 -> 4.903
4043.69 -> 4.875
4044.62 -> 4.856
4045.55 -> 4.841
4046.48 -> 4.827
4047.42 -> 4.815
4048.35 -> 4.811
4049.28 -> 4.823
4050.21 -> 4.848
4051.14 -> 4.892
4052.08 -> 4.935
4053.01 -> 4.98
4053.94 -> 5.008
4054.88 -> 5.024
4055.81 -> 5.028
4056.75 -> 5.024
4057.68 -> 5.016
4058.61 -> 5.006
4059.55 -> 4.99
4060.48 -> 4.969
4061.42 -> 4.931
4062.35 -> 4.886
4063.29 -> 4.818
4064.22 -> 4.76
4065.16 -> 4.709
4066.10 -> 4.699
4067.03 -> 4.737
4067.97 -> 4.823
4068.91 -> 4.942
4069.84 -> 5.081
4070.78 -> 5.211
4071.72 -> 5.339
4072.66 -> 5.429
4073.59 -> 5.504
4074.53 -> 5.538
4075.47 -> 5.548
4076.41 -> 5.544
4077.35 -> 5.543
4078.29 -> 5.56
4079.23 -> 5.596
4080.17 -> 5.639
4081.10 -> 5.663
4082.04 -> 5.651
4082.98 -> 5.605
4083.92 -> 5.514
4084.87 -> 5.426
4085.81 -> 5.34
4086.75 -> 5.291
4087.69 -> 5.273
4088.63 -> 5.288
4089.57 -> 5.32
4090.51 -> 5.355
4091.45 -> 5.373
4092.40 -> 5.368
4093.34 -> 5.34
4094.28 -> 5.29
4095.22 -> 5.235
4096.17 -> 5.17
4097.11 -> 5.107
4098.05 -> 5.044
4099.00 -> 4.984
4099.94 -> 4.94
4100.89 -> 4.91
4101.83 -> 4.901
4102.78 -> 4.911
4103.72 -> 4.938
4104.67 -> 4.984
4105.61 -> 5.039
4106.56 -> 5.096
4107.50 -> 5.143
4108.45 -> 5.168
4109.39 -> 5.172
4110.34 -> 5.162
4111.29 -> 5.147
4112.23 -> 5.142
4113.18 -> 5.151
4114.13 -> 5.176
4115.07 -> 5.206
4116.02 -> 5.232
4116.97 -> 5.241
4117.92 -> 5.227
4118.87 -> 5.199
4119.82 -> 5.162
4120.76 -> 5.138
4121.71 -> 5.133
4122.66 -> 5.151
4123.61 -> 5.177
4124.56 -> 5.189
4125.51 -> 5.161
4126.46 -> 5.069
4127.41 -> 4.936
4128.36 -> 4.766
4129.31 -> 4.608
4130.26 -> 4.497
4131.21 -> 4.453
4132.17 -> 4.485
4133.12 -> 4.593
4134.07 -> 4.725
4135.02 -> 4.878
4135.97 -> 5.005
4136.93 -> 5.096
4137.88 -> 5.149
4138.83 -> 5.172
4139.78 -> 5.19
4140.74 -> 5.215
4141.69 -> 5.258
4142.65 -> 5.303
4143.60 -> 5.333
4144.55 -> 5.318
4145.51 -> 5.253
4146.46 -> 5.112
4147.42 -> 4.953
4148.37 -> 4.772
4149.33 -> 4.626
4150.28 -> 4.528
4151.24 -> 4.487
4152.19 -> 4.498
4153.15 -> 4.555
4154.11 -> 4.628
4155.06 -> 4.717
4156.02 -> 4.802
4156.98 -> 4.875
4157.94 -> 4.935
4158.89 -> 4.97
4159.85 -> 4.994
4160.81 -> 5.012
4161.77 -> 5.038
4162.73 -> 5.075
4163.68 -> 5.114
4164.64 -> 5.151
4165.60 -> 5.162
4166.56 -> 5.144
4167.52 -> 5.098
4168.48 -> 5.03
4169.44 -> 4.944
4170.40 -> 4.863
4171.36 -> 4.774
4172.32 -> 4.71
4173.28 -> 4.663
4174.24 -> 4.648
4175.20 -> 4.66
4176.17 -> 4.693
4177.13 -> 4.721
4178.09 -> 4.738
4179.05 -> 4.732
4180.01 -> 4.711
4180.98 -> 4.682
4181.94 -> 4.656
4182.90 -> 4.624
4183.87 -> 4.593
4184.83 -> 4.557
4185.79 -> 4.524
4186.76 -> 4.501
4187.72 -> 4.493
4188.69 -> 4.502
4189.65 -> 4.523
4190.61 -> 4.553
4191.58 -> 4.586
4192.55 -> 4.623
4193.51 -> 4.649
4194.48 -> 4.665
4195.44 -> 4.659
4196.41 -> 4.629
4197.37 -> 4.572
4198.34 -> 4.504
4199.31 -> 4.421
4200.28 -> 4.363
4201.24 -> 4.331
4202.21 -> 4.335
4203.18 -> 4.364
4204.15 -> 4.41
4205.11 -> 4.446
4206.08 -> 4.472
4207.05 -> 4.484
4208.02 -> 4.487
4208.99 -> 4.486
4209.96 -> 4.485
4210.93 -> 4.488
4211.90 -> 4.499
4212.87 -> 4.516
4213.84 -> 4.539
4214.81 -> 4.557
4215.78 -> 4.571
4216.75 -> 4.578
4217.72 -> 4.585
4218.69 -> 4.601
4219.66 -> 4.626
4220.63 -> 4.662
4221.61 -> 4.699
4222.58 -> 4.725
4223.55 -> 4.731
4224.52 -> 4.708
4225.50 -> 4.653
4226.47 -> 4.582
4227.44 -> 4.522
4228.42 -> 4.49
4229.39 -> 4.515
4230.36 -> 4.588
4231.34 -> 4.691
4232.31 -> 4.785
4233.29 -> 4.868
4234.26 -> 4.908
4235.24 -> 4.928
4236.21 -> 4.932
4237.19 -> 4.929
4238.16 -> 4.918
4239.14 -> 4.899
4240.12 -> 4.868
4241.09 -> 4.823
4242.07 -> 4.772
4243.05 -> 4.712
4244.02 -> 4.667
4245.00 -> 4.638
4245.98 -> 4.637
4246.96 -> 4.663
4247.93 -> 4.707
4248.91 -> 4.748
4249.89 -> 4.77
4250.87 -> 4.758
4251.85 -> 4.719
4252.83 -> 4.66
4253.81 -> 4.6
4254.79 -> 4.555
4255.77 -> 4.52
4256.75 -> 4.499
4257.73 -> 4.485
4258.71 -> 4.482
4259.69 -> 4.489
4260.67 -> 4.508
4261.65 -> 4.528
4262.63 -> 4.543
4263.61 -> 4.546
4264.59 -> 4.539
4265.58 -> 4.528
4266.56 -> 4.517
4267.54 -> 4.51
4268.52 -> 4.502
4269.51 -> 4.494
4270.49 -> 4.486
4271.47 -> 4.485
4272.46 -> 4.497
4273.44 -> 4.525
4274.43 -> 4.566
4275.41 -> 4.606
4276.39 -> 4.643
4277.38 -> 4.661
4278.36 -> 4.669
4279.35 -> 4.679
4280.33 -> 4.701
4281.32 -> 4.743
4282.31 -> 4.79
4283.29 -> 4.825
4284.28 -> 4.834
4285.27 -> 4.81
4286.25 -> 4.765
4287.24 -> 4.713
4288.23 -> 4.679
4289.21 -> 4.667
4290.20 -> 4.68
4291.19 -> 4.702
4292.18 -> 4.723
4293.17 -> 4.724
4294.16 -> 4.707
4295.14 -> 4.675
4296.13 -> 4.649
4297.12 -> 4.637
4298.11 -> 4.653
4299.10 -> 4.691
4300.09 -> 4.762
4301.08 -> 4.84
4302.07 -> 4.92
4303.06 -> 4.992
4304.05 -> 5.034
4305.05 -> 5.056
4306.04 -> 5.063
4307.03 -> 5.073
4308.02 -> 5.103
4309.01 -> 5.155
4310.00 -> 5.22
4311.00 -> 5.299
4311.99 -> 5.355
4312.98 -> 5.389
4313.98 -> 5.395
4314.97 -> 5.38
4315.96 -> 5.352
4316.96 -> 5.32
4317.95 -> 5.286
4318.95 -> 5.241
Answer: -4.7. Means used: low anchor 4.94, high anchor 4.61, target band 5.17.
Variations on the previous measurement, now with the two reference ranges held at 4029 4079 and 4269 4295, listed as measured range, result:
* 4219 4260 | 0.3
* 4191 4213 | 1.3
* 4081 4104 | -1.3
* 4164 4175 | -0.2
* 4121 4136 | 0.1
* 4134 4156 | -0.3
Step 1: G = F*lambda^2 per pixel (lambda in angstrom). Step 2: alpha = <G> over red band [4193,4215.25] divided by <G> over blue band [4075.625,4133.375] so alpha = 0.9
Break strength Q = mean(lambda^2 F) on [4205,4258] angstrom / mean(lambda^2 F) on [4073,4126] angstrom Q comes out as 0.9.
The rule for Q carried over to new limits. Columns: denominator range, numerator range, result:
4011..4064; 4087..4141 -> 1.06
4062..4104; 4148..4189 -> 0.95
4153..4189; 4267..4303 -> 1.03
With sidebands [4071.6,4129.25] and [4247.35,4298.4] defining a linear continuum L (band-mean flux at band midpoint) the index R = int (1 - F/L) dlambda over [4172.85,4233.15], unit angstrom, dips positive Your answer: 3.7 angstrom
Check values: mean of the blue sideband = 5.24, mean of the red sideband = 4.63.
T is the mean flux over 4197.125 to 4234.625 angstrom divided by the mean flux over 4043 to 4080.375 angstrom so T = 0.90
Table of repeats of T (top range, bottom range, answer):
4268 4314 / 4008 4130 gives 0.94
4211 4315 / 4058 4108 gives 0.91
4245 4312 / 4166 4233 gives 1.02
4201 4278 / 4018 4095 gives 0.90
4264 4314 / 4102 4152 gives 0.95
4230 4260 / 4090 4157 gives 0.94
